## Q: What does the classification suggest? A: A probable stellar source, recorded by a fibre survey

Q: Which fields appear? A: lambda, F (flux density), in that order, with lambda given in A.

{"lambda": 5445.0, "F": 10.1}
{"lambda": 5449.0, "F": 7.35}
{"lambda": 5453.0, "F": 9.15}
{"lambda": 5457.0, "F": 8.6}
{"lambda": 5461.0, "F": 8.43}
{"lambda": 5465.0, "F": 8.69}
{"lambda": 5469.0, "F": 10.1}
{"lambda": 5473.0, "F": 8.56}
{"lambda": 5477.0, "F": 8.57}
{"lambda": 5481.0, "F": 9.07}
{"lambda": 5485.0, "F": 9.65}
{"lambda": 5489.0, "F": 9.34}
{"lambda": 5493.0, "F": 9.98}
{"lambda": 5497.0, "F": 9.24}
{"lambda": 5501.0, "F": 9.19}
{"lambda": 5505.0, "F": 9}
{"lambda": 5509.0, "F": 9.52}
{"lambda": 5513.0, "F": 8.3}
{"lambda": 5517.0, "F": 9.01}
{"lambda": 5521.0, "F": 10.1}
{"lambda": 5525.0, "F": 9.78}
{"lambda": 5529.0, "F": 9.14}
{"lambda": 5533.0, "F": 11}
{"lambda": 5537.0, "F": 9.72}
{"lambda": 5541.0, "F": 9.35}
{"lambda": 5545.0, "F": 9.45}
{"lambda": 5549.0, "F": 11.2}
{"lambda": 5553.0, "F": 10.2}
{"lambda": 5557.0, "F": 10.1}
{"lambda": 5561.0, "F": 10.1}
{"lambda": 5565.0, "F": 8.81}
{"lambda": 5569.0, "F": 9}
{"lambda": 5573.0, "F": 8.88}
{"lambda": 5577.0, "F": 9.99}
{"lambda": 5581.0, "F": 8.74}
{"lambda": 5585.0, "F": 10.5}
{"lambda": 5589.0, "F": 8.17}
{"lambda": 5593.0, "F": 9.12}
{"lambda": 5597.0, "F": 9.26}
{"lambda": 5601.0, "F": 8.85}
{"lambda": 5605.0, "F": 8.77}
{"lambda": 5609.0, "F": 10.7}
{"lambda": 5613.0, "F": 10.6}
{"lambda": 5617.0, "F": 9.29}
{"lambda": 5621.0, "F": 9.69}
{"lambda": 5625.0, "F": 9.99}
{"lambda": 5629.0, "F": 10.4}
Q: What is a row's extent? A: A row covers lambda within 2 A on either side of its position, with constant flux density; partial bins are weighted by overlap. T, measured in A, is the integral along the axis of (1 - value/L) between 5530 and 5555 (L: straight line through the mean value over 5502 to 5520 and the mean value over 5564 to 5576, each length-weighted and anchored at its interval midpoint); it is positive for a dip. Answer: -3.1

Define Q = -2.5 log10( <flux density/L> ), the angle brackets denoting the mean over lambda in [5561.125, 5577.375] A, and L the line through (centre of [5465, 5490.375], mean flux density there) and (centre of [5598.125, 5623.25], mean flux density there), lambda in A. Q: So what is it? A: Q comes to 0.035 mag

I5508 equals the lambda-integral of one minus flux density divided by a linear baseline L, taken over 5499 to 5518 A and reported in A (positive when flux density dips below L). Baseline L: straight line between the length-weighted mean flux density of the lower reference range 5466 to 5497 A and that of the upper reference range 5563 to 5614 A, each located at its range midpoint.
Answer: 0.6 A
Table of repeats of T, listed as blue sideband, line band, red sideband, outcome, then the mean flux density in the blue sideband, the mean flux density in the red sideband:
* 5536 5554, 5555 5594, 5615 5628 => 2.11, 9.99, 9.71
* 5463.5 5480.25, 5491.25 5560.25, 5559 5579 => -3.55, 9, 9.36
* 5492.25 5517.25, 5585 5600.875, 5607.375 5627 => 1.27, 9.15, 10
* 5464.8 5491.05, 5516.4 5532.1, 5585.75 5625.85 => -0.64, 9.17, 9.46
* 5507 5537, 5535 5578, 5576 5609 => -1.35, 9.56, 9.24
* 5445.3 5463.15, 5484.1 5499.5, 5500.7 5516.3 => -1.19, 8.55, 8.98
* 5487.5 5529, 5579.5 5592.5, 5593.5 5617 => 0.51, 9.34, 9.57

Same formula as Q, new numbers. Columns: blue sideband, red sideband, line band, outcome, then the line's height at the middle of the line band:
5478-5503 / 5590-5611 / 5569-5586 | -0.01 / 9.3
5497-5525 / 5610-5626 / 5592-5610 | 0.06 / 9.83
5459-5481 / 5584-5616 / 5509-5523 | -0.01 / 9.09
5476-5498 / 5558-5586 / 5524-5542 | -0.05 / 9.38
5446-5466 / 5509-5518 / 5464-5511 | -0.07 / 8.68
